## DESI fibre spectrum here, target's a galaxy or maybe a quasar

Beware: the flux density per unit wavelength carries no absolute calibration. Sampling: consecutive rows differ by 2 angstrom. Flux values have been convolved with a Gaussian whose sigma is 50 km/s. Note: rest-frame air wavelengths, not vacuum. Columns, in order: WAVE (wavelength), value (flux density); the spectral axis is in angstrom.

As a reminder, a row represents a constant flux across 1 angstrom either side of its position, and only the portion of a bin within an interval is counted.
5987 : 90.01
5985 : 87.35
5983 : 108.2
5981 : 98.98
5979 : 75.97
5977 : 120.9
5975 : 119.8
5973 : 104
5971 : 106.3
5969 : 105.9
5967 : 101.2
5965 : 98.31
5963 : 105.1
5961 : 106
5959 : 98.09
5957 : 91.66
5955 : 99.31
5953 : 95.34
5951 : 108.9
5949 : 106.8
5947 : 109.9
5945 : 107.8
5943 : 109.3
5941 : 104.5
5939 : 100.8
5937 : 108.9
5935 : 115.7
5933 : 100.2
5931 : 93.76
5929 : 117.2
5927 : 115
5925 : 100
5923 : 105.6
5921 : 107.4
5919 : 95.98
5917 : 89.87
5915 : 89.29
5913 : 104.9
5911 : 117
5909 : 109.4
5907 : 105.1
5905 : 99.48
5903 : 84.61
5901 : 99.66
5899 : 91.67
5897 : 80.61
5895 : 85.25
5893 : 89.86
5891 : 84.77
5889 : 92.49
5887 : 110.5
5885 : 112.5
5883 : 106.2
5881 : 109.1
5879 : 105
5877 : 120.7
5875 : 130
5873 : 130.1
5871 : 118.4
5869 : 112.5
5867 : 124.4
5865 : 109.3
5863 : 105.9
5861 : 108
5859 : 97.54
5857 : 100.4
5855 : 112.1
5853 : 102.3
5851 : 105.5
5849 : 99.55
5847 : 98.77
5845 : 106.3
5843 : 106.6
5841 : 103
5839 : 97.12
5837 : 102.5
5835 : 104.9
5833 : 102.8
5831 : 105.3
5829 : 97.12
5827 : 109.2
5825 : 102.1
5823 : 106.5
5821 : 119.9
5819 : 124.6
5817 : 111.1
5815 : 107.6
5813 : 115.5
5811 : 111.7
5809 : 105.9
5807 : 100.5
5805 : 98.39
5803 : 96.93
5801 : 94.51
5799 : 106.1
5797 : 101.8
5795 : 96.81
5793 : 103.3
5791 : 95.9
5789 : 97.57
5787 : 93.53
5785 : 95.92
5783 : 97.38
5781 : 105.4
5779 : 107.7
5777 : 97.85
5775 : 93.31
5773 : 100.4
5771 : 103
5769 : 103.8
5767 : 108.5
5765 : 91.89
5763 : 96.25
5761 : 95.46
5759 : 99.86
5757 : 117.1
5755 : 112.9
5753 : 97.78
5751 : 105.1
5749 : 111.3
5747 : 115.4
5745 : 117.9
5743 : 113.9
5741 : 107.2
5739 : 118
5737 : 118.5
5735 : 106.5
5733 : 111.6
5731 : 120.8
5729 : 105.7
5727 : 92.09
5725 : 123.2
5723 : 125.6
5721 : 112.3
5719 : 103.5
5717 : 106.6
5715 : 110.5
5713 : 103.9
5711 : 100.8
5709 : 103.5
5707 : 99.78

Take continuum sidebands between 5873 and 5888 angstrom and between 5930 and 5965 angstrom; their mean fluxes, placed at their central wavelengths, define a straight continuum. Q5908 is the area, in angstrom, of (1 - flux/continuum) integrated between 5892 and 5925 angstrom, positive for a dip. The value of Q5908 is 3.8 angstrom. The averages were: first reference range 115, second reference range 103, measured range 97.3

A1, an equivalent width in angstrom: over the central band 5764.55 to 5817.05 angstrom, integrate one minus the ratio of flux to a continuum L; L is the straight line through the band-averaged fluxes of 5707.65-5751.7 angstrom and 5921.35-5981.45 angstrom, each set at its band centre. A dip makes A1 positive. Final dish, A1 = 3.6 angstrom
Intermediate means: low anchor 111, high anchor 104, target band 101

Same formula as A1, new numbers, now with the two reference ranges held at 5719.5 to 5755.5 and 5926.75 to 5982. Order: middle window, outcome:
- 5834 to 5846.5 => 0.6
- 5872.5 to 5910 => 1.6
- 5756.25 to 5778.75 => 2.0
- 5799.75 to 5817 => 0.8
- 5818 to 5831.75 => -0.1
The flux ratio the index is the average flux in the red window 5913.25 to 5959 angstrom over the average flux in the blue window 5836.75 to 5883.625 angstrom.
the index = 0.95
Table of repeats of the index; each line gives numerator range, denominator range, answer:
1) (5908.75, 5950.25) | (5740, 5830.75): 1.01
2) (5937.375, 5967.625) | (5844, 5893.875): 0.96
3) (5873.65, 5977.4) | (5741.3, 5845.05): 0.99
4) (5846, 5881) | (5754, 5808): 1.10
